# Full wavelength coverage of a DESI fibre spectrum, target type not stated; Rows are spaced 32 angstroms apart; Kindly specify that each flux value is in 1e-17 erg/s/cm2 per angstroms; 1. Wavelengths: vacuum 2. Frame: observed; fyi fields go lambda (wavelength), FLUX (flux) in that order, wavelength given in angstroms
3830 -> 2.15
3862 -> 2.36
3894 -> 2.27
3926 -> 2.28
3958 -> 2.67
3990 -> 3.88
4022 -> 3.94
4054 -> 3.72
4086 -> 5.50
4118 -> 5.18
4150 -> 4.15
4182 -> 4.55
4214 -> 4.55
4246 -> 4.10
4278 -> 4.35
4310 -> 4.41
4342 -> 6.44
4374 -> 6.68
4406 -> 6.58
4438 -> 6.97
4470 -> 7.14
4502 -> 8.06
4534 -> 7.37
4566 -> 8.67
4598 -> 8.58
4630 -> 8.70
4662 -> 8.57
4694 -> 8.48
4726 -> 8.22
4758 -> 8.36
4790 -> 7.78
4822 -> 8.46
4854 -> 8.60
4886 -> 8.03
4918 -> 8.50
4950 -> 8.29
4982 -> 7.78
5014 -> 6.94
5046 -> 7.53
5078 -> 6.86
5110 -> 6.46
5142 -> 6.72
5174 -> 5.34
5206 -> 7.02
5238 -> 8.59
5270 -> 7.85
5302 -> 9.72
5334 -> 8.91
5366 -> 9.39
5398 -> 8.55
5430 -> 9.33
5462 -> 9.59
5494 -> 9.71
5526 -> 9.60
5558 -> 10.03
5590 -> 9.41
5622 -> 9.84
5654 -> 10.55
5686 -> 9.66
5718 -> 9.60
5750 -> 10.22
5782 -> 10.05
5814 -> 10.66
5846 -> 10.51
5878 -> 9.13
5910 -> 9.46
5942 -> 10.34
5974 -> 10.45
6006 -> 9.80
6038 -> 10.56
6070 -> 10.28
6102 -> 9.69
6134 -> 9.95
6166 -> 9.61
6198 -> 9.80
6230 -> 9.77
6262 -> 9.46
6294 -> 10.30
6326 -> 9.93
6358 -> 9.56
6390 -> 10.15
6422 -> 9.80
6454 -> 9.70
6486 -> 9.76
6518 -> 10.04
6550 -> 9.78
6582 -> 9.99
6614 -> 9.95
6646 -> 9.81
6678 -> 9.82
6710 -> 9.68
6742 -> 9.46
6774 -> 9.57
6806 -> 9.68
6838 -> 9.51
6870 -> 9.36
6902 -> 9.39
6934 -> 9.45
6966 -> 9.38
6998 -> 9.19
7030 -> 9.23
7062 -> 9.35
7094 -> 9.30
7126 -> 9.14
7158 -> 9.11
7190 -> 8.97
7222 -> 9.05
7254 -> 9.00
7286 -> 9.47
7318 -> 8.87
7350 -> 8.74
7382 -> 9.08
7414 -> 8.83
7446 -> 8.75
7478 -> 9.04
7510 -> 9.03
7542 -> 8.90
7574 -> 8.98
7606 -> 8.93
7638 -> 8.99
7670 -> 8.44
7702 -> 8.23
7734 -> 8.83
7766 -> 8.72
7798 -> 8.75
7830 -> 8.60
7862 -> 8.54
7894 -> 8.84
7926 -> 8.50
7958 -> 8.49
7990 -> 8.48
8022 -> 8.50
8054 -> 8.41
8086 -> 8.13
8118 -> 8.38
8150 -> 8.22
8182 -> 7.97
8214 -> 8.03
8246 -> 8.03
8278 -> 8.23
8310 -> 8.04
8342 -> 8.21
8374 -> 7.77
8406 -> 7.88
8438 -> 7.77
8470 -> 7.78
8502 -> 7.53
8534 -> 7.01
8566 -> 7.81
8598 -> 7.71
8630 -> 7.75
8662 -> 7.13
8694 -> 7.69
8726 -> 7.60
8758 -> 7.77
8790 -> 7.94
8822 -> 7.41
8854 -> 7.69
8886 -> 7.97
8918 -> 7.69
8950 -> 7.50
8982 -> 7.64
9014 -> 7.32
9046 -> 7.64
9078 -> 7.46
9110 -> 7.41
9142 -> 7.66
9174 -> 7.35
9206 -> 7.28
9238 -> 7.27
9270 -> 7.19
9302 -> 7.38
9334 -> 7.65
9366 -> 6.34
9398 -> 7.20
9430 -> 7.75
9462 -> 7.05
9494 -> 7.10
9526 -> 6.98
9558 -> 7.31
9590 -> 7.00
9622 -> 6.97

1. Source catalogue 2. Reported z 0.000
